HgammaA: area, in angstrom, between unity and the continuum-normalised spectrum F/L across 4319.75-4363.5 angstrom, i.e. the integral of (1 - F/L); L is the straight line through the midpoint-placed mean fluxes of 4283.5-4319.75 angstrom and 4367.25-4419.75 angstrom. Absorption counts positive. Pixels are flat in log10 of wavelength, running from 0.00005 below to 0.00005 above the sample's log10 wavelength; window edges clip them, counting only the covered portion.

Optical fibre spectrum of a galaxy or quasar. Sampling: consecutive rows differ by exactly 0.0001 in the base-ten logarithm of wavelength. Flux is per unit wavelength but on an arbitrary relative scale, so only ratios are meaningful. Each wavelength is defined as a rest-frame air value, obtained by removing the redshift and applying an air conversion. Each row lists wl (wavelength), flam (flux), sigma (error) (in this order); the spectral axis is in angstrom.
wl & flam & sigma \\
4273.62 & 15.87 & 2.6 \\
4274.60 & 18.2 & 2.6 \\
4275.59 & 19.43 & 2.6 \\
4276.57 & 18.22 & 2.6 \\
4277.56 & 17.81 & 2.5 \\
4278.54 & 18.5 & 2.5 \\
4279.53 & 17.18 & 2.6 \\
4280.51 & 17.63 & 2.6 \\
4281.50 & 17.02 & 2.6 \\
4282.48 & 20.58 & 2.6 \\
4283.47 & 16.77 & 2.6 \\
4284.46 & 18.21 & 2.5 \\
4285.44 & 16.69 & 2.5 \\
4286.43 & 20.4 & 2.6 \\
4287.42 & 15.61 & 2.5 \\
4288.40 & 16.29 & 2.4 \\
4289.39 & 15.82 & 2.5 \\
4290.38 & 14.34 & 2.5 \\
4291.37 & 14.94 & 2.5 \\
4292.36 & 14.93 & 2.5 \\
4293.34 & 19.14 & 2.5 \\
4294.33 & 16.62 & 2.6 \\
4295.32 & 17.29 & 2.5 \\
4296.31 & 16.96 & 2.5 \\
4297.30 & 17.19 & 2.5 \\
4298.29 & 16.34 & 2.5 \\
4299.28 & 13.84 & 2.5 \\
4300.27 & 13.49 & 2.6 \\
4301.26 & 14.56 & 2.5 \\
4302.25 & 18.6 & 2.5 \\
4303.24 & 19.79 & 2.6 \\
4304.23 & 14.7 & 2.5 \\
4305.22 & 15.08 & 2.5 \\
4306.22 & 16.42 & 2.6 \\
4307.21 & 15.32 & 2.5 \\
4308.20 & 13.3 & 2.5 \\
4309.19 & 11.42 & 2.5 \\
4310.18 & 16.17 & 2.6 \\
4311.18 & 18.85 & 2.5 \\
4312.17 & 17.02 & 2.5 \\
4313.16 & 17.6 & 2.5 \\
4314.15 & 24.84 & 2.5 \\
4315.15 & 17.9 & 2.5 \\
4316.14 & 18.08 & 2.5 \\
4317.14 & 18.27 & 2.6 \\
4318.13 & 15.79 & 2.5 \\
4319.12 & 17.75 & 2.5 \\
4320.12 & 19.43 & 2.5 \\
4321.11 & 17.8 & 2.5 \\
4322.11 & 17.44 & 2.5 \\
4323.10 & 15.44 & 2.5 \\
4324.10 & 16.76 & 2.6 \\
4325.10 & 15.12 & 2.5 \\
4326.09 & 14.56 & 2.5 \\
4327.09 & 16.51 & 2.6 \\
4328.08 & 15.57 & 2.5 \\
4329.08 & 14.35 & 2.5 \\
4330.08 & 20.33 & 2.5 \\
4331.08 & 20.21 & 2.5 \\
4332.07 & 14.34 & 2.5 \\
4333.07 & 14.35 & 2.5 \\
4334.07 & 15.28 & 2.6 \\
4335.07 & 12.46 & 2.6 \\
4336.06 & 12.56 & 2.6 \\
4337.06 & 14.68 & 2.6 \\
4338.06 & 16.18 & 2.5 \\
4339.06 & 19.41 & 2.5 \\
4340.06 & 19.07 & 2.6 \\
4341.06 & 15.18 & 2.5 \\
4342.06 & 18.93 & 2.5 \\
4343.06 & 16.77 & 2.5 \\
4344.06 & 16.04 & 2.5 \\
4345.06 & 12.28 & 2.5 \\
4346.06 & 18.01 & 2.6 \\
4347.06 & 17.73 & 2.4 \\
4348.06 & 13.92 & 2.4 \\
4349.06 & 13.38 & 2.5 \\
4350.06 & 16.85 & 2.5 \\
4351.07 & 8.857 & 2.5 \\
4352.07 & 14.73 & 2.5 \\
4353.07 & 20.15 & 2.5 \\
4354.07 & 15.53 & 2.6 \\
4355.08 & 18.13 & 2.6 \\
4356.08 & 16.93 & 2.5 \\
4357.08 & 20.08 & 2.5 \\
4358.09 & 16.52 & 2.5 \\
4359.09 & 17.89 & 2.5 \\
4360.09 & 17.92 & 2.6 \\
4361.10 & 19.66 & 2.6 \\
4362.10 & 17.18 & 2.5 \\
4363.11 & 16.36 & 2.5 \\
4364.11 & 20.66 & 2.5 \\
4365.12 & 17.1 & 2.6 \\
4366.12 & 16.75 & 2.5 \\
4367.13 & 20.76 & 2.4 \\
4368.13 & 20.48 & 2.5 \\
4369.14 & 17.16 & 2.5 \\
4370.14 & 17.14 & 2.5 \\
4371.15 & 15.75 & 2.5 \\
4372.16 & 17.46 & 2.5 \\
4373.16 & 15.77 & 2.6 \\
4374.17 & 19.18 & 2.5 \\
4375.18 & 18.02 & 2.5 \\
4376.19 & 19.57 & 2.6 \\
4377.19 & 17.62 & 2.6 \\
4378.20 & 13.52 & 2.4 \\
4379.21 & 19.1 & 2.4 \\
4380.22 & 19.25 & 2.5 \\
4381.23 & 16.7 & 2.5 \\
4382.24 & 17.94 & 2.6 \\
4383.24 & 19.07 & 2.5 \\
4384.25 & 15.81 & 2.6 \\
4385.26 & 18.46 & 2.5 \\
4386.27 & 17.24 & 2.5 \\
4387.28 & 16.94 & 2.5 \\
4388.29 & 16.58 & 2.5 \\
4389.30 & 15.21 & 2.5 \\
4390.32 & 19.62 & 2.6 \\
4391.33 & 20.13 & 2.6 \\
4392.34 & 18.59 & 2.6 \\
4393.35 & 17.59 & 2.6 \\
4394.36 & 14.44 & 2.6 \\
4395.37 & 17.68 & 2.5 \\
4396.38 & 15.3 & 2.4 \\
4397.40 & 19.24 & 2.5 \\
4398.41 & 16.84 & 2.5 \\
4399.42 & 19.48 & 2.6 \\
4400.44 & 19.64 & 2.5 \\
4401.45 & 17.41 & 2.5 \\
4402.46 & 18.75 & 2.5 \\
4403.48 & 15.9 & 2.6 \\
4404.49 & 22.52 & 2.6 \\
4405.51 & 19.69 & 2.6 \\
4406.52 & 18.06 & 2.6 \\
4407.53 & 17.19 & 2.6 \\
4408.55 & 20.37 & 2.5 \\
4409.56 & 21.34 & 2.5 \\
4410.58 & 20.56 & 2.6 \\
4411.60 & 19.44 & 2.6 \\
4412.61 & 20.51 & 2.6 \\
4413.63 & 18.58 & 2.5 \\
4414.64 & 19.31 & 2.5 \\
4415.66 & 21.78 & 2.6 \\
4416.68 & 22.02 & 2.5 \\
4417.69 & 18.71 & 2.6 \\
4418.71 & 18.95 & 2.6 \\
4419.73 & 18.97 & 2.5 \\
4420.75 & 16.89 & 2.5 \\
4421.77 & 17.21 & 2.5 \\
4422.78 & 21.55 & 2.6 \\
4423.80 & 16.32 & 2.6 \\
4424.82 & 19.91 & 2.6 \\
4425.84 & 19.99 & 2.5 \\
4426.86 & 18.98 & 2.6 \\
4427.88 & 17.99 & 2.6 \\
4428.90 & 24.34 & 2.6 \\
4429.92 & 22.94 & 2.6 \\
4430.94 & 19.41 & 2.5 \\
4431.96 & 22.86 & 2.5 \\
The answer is 2.56 angstrom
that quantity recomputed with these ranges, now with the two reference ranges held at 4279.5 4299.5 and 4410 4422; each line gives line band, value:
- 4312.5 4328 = 0.01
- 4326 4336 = 1.14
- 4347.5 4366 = 1.51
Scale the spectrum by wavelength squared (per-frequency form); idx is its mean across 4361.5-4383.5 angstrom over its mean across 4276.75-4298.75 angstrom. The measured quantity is 1.08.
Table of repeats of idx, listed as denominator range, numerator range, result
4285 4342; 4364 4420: 1.15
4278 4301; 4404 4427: 1.23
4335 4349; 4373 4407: 1.14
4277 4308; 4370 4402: 1.10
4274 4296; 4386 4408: 1.09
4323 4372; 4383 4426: 1.15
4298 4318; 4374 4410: 1.13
